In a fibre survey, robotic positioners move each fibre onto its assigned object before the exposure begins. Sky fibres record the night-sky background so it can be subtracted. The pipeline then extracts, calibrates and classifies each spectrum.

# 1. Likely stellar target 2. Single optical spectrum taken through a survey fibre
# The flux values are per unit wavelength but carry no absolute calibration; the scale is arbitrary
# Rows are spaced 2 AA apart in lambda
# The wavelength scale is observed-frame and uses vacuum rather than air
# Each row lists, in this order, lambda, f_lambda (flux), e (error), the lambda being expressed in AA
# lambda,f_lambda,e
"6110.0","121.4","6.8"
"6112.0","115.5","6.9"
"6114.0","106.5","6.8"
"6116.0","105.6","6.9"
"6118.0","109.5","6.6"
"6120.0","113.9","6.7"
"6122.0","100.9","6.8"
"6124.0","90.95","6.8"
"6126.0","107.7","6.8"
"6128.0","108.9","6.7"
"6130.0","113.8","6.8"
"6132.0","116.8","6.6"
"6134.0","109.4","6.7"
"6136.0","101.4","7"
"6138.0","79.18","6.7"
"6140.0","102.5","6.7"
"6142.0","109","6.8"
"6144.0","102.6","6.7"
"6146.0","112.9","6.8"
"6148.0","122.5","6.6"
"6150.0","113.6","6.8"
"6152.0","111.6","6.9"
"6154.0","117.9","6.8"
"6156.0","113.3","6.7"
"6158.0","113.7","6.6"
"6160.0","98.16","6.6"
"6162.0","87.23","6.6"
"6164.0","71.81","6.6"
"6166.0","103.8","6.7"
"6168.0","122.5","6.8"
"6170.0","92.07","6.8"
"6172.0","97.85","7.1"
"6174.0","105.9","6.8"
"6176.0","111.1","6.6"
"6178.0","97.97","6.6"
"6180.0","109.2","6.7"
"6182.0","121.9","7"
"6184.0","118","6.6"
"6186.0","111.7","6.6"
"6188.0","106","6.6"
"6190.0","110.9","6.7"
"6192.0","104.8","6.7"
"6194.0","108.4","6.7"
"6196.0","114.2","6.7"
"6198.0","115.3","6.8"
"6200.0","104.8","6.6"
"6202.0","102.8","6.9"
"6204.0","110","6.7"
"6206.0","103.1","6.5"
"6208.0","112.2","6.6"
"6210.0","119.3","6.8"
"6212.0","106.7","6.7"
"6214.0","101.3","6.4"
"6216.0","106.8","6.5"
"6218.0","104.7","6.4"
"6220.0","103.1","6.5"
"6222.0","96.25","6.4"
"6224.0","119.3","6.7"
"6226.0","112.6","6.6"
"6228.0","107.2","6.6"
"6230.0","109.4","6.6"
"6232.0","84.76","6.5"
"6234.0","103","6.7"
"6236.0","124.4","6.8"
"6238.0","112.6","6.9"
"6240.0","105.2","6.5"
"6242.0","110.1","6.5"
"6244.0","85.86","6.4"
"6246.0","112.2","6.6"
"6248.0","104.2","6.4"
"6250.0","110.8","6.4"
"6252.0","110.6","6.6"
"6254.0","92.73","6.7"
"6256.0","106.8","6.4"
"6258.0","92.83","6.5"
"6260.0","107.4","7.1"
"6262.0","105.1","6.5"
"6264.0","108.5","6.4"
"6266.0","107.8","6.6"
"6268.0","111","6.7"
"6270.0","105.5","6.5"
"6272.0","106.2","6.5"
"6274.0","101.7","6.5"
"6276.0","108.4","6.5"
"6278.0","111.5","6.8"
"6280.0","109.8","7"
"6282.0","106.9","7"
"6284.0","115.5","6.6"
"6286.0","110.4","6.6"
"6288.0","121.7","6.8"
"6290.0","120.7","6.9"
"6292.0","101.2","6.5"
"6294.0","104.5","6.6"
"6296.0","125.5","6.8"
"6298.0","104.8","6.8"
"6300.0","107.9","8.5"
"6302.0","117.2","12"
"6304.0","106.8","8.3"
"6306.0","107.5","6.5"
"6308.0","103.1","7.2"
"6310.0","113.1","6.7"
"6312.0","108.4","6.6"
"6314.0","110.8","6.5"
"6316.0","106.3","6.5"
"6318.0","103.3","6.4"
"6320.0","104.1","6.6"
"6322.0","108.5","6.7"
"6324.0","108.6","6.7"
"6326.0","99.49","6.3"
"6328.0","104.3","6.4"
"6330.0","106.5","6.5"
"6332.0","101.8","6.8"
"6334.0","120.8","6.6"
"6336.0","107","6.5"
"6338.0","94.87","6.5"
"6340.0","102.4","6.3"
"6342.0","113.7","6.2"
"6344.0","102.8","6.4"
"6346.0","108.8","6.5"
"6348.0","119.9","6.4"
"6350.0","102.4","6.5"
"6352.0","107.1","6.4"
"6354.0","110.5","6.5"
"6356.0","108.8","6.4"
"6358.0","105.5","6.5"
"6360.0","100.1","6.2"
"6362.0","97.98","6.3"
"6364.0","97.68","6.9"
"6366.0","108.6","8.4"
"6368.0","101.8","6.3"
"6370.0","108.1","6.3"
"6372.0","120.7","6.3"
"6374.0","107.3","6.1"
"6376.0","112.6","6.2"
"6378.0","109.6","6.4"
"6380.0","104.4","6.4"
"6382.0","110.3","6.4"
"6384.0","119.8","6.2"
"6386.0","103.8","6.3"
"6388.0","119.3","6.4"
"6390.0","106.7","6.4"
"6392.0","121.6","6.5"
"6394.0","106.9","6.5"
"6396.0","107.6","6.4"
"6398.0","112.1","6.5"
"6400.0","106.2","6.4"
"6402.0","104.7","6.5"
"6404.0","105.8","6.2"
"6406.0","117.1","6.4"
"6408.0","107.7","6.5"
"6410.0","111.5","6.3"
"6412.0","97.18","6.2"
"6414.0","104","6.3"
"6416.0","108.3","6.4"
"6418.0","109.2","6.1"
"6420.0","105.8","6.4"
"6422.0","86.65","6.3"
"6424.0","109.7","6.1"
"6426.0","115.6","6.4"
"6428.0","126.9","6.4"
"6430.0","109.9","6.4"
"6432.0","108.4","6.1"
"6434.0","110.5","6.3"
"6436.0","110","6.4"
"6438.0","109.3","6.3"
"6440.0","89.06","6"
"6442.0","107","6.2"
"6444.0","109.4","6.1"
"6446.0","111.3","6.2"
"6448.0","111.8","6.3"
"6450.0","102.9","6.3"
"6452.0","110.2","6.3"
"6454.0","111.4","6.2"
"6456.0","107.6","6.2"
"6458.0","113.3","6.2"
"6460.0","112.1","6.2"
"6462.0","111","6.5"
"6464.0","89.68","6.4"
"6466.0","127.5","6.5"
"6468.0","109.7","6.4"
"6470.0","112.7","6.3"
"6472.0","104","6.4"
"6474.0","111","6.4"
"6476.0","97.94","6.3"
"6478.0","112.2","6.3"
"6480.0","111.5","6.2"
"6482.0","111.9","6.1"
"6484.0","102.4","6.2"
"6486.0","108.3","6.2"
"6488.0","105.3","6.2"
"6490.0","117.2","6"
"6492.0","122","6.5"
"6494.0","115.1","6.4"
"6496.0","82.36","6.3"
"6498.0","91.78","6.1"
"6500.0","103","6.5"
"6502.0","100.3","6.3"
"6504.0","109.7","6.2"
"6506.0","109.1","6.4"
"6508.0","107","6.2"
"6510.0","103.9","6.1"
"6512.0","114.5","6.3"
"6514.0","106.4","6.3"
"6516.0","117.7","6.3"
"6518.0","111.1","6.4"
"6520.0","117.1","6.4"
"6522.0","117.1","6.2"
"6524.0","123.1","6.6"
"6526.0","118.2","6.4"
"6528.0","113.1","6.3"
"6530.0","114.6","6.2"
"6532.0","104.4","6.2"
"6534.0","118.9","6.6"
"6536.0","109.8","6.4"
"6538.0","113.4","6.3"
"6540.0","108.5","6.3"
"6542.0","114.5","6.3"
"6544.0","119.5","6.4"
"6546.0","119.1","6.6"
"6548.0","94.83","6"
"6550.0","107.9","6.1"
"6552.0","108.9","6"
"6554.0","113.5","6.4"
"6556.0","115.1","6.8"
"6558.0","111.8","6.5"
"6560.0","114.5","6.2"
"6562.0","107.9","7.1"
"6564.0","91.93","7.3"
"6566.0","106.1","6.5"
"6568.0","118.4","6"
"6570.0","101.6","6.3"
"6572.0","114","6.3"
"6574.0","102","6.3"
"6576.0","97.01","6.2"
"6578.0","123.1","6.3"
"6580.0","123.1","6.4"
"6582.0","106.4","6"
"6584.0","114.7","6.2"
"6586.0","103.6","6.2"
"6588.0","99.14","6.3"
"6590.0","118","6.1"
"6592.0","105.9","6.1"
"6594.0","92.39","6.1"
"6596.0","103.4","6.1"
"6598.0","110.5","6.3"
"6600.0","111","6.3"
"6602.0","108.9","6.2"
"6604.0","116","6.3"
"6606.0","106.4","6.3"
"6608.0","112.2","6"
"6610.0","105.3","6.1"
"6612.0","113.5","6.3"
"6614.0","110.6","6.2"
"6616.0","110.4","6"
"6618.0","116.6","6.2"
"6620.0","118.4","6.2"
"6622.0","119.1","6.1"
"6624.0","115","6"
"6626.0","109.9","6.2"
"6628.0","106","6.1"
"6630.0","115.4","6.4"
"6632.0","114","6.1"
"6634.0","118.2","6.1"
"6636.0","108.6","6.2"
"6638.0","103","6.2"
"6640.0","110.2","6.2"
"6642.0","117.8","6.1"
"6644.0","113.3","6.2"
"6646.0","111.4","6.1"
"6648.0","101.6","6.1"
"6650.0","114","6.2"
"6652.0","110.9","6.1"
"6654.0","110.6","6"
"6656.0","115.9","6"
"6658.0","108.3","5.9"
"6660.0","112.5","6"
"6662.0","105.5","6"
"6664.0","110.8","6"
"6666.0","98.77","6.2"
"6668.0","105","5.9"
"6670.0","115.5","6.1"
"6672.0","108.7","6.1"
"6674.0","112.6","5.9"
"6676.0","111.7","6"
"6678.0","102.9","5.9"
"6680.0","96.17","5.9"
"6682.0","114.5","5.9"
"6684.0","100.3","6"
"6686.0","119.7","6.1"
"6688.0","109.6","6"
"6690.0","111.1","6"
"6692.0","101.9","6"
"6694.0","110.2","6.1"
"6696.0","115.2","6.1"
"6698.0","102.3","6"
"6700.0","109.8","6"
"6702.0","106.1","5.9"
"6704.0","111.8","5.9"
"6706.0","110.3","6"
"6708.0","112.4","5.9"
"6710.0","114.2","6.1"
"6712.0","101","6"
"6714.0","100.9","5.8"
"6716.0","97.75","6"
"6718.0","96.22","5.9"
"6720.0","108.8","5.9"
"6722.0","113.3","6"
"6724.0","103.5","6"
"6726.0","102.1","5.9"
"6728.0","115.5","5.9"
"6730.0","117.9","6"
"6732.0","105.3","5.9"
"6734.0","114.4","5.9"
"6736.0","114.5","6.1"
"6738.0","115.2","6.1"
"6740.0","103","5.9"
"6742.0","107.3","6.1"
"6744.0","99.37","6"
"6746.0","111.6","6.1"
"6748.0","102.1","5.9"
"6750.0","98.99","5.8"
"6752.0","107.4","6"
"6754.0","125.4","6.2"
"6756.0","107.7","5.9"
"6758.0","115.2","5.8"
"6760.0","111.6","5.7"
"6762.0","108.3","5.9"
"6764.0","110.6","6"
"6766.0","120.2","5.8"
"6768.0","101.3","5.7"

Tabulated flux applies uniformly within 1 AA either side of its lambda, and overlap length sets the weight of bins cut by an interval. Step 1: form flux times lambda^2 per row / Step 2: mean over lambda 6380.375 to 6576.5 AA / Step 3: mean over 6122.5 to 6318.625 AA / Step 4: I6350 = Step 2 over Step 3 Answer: 1.10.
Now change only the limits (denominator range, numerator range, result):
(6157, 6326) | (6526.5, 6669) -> 1.15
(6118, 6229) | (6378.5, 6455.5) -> 1.10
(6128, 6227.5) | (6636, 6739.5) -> 1.19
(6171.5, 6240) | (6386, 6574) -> 1.10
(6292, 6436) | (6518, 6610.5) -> 1.09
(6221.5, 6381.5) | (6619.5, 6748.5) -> 1.14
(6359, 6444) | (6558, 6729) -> 1.09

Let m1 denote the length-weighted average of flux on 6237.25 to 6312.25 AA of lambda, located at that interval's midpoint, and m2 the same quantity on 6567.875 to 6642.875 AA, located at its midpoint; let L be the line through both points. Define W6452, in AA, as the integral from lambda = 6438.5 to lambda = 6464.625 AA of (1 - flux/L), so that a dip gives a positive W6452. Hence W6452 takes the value 0.5 AA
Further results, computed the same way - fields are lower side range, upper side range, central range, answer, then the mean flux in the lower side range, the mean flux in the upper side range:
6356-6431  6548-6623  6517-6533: -0.83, 108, 110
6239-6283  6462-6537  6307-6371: 0.39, 106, 110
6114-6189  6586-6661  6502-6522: -0.18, 106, 111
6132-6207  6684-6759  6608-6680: -1.65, 107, 109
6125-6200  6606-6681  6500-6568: -0.79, 107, 110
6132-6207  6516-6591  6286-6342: 0.02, 107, 111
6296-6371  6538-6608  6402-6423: 0.45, 107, 109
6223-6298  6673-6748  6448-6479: -0.29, 108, 108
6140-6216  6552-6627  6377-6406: -0.36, 108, 110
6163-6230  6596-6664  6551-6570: 0.23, 107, 111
